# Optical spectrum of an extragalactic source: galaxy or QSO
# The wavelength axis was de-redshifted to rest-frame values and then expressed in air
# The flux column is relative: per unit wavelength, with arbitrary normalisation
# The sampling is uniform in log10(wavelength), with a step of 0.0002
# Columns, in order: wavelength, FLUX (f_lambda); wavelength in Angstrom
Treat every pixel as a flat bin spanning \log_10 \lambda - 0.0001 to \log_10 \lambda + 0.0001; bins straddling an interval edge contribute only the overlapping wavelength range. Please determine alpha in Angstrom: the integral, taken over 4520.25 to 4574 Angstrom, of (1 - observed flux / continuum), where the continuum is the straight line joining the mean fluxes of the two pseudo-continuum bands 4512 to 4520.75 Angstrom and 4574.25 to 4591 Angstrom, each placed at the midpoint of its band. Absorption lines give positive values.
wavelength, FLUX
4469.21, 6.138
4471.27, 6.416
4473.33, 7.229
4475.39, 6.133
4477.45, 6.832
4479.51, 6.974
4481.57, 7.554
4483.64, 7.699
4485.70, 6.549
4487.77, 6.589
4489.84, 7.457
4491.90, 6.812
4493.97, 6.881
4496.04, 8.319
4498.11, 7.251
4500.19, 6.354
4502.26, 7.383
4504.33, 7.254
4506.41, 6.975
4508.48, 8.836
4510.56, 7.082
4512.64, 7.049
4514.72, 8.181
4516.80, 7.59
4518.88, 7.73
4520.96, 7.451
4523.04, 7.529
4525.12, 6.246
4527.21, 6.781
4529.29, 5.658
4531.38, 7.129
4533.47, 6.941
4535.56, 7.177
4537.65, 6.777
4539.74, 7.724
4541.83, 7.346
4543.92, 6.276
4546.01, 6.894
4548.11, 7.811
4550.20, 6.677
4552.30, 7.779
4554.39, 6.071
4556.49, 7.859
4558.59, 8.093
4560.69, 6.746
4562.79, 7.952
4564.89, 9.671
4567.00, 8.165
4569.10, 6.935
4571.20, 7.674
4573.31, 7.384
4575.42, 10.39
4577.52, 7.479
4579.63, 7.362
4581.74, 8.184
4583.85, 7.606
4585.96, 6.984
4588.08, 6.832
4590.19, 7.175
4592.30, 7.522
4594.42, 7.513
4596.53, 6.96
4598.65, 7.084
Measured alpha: 3.1 Angstrom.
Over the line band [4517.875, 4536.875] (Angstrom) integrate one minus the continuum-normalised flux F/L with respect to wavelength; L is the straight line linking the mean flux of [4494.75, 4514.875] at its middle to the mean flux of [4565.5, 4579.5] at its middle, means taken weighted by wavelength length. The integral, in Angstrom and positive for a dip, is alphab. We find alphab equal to 1.7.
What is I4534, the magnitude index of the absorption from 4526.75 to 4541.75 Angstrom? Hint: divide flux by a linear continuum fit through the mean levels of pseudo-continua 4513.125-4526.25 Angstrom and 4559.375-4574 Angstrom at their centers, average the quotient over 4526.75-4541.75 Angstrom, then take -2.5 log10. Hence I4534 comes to 0.10 mag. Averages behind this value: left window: 7.43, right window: 7.8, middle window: 6.92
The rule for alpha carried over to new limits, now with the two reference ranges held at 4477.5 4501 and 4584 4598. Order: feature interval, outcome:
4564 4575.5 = -1.61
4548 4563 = -0.31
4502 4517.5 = -0.90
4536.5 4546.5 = 0.21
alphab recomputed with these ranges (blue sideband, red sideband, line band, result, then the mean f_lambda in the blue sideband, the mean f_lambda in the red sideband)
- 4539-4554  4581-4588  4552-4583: -2.2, 7.16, 7.45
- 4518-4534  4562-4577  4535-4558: 1.3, 6.92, 8.29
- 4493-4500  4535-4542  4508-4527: -0.4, 7.35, 7.25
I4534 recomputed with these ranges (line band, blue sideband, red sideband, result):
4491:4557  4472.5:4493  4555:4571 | 0.04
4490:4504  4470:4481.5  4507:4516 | 0.02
